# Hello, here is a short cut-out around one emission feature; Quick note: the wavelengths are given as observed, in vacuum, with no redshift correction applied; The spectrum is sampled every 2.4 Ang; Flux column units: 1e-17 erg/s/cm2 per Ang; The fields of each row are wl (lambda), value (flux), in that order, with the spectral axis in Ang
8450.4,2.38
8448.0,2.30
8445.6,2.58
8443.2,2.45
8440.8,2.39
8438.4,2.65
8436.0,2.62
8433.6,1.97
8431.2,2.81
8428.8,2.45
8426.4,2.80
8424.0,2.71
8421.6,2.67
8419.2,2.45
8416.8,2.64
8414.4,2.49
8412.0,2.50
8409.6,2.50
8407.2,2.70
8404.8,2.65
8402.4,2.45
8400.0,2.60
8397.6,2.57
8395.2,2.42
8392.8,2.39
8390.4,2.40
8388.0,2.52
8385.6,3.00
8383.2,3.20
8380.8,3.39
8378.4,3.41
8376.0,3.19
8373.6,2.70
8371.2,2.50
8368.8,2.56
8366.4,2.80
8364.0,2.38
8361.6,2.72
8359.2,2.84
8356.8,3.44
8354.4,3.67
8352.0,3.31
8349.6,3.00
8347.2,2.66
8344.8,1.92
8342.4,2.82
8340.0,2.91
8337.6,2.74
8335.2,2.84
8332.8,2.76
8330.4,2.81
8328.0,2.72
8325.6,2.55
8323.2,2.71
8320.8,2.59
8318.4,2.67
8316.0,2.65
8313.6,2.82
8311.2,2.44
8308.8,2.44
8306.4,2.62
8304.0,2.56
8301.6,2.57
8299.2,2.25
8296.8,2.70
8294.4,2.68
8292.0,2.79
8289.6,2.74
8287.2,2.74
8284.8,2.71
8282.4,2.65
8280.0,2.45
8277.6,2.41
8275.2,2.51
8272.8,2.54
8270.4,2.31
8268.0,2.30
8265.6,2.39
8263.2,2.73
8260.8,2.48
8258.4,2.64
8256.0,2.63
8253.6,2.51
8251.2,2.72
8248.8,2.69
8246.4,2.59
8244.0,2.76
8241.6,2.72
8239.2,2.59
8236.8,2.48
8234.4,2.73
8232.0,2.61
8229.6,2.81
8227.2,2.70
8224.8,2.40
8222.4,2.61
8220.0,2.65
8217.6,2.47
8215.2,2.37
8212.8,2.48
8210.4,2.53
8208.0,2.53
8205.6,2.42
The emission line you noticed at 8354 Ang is H-alpha 6563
